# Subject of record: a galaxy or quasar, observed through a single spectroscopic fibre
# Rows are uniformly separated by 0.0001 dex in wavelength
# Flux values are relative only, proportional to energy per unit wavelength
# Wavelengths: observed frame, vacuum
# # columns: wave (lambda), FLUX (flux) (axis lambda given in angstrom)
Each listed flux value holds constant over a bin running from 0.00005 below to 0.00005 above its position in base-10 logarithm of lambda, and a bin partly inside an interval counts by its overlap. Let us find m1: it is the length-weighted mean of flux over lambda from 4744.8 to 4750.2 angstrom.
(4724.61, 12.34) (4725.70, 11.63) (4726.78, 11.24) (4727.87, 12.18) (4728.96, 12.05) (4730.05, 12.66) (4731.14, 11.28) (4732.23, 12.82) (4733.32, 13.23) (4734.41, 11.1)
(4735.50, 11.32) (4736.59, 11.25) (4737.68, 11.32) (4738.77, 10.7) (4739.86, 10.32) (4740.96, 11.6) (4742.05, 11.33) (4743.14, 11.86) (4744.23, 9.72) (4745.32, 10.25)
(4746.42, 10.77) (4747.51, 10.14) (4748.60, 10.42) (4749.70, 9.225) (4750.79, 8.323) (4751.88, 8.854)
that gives 10.2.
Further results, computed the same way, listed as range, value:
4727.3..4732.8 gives 12.2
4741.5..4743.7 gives 11.6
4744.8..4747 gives 10.5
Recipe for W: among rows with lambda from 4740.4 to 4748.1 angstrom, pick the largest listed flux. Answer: 11.86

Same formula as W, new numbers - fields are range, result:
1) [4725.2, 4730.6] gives 12.66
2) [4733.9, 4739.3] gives 11.32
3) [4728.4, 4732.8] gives 12.82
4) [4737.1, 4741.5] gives 11.6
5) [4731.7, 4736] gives 13.23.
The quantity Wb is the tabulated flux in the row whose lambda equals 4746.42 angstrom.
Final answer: 10.77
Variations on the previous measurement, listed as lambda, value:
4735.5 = 11.32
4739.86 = 10.32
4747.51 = 10.14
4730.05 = 12.66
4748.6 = 10.42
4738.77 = 10.7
